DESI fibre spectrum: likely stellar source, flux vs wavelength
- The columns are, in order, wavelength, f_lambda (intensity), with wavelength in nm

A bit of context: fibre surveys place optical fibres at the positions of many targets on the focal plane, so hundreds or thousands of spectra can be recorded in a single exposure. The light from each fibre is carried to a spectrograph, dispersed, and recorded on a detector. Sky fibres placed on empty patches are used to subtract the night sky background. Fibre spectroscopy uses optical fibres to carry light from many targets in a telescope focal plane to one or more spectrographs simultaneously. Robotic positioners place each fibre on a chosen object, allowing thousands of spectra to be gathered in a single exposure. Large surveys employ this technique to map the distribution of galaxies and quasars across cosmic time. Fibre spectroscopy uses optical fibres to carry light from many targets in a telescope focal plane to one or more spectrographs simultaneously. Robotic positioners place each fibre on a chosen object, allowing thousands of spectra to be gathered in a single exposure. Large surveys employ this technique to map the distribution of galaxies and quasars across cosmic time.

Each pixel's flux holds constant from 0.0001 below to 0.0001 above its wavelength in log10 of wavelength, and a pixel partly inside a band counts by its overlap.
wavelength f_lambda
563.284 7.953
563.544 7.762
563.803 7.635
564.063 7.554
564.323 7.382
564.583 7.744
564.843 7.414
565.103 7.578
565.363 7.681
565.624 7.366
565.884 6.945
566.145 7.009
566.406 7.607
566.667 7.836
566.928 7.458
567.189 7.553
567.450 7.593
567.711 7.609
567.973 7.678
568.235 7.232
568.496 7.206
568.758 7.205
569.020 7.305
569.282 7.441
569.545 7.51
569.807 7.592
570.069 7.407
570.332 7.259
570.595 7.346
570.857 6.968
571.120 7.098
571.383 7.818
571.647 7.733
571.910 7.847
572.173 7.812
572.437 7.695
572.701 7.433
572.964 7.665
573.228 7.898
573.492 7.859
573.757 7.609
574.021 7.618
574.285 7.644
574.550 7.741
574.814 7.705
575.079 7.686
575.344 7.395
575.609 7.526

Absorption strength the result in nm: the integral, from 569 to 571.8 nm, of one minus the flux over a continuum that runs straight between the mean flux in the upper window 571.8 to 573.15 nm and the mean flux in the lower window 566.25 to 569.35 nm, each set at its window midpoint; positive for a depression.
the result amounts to 0.07 nm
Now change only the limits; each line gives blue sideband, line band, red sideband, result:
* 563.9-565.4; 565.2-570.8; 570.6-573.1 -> 0.10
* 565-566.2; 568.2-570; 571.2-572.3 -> 0.05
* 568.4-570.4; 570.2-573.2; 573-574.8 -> 0.01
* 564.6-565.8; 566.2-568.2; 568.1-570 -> -0.04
